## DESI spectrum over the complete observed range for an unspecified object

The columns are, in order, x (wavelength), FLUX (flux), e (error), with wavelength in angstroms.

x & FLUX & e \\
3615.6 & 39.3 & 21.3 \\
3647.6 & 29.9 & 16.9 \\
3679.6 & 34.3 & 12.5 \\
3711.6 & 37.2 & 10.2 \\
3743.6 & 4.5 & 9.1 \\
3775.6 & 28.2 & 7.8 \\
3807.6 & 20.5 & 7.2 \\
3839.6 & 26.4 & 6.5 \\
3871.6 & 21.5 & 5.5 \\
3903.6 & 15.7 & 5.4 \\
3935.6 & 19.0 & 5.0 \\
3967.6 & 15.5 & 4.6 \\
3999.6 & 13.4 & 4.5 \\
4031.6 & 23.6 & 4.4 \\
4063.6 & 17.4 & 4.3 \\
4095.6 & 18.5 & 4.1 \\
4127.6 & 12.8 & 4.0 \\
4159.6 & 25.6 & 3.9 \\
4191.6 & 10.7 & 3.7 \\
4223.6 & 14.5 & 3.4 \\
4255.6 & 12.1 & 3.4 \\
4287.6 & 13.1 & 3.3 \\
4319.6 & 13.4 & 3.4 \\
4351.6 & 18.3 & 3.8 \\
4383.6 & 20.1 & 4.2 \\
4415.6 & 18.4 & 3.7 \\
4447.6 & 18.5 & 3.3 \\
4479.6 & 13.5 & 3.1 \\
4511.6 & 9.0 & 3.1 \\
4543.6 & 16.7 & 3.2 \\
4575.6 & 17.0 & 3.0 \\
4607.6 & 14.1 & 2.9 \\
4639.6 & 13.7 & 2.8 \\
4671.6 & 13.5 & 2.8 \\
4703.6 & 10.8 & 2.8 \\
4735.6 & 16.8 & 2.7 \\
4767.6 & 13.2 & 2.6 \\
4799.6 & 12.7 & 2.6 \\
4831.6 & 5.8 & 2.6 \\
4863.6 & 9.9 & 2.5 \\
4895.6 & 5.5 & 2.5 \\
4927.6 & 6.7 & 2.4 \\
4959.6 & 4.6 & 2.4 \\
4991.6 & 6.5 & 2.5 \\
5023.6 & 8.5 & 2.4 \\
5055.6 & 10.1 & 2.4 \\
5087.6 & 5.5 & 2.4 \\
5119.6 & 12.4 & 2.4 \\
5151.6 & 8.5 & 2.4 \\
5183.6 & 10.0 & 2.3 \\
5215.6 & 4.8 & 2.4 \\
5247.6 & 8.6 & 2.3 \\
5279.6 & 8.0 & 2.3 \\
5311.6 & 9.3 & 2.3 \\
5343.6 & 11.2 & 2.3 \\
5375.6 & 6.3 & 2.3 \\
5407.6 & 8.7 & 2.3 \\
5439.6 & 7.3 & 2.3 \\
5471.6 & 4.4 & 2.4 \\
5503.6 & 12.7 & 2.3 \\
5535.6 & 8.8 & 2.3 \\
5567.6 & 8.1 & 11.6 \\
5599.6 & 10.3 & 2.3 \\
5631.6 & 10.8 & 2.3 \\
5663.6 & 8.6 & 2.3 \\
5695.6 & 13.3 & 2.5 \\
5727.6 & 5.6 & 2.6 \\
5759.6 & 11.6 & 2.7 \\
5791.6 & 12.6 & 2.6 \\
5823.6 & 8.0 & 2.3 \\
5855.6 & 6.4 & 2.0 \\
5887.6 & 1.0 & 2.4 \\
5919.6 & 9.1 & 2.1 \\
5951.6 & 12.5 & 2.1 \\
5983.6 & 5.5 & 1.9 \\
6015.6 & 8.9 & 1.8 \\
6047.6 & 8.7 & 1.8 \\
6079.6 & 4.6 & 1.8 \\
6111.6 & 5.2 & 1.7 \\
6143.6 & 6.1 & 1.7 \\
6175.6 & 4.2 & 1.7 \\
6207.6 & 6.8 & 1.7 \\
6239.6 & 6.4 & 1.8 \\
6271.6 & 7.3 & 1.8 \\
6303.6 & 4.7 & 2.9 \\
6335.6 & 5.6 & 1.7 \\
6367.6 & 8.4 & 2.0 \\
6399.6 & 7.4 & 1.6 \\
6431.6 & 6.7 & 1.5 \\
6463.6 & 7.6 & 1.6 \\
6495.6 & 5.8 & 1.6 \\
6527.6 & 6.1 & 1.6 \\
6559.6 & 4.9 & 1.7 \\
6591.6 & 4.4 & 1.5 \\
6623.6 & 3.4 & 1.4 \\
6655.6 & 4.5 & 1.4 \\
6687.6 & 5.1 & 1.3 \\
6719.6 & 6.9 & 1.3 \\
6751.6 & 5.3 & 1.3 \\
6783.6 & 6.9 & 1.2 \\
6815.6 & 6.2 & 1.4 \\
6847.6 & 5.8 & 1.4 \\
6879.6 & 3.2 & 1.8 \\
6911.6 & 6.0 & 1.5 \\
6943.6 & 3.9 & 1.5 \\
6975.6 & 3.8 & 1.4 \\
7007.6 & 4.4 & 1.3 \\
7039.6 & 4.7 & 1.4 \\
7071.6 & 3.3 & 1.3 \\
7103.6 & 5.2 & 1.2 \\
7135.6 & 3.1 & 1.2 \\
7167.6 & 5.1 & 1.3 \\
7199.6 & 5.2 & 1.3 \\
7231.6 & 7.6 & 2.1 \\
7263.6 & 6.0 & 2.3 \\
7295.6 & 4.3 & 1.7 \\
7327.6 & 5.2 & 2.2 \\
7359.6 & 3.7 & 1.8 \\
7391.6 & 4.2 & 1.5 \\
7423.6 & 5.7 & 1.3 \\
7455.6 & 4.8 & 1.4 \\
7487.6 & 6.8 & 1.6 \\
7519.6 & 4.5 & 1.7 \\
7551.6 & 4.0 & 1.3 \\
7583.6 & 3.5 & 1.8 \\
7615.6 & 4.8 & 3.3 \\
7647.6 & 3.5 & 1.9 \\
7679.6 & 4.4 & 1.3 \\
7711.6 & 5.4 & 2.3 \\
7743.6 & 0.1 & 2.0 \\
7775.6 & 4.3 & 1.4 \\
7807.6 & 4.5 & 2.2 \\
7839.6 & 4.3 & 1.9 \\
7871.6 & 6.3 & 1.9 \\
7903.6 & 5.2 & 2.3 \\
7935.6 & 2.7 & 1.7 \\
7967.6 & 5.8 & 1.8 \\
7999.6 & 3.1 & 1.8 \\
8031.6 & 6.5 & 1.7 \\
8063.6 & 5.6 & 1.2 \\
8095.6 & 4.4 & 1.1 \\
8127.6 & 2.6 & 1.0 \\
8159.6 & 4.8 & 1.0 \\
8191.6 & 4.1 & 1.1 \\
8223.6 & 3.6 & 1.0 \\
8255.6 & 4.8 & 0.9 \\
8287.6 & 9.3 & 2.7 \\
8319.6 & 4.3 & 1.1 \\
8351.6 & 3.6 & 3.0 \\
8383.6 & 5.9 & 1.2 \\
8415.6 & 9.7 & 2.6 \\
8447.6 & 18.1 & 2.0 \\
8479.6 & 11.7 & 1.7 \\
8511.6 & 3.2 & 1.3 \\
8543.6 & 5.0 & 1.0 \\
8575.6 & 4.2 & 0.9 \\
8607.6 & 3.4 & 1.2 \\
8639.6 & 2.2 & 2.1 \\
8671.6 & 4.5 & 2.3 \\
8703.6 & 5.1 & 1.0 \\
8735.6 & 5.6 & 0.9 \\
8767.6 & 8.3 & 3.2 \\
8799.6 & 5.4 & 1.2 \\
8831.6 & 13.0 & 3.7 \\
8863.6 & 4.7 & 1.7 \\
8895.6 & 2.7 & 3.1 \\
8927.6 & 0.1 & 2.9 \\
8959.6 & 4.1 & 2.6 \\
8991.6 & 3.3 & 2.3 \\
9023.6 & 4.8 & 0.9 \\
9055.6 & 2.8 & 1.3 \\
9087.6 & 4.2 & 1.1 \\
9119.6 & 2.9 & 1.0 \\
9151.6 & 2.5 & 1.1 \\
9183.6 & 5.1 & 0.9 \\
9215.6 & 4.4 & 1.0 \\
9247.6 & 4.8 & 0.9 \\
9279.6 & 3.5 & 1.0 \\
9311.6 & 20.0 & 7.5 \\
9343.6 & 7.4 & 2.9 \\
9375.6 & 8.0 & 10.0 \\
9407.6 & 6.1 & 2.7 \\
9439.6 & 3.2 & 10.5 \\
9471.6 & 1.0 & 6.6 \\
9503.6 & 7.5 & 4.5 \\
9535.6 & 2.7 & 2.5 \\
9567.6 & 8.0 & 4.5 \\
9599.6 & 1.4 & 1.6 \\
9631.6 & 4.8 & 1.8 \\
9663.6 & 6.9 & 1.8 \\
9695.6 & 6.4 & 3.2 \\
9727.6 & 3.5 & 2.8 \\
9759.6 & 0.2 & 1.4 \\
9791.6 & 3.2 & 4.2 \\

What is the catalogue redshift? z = 1.269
